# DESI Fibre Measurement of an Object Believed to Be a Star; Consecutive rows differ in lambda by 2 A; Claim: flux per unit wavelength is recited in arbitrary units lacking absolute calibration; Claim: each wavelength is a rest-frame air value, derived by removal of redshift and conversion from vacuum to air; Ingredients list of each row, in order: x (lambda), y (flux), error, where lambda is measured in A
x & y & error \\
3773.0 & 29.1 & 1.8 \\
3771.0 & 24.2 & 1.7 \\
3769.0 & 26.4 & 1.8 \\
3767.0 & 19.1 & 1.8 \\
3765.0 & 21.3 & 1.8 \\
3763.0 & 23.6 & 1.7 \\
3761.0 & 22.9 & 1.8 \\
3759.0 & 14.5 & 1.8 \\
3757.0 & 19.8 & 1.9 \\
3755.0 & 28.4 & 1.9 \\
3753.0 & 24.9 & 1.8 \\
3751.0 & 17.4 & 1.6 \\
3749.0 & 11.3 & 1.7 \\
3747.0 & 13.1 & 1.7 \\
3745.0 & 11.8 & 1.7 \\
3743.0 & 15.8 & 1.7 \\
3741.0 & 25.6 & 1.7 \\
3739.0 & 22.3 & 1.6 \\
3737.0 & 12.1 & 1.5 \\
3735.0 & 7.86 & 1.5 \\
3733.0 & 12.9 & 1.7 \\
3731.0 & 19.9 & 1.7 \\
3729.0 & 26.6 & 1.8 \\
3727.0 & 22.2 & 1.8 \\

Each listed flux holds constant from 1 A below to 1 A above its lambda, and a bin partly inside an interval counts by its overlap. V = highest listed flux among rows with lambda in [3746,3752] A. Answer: 17.4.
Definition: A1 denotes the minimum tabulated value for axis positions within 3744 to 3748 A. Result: 11.8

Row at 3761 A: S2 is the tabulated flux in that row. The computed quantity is 22.9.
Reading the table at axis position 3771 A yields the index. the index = 24.2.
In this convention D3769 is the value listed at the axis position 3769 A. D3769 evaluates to 26.4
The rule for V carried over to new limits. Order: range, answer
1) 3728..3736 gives 26.6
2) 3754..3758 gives 28.4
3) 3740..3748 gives 25.6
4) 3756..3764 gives 23.6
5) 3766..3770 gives 26.4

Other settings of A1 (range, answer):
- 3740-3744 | 15.8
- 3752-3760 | 14.5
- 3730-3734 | 12.9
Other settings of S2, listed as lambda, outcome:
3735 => 7.86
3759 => 14.5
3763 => 23.6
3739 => 22.3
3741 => 25.6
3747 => 13.1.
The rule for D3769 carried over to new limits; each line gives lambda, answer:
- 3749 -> 11.3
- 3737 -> 12.1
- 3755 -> 28.4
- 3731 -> 19.9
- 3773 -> 29.1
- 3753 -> 24.9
